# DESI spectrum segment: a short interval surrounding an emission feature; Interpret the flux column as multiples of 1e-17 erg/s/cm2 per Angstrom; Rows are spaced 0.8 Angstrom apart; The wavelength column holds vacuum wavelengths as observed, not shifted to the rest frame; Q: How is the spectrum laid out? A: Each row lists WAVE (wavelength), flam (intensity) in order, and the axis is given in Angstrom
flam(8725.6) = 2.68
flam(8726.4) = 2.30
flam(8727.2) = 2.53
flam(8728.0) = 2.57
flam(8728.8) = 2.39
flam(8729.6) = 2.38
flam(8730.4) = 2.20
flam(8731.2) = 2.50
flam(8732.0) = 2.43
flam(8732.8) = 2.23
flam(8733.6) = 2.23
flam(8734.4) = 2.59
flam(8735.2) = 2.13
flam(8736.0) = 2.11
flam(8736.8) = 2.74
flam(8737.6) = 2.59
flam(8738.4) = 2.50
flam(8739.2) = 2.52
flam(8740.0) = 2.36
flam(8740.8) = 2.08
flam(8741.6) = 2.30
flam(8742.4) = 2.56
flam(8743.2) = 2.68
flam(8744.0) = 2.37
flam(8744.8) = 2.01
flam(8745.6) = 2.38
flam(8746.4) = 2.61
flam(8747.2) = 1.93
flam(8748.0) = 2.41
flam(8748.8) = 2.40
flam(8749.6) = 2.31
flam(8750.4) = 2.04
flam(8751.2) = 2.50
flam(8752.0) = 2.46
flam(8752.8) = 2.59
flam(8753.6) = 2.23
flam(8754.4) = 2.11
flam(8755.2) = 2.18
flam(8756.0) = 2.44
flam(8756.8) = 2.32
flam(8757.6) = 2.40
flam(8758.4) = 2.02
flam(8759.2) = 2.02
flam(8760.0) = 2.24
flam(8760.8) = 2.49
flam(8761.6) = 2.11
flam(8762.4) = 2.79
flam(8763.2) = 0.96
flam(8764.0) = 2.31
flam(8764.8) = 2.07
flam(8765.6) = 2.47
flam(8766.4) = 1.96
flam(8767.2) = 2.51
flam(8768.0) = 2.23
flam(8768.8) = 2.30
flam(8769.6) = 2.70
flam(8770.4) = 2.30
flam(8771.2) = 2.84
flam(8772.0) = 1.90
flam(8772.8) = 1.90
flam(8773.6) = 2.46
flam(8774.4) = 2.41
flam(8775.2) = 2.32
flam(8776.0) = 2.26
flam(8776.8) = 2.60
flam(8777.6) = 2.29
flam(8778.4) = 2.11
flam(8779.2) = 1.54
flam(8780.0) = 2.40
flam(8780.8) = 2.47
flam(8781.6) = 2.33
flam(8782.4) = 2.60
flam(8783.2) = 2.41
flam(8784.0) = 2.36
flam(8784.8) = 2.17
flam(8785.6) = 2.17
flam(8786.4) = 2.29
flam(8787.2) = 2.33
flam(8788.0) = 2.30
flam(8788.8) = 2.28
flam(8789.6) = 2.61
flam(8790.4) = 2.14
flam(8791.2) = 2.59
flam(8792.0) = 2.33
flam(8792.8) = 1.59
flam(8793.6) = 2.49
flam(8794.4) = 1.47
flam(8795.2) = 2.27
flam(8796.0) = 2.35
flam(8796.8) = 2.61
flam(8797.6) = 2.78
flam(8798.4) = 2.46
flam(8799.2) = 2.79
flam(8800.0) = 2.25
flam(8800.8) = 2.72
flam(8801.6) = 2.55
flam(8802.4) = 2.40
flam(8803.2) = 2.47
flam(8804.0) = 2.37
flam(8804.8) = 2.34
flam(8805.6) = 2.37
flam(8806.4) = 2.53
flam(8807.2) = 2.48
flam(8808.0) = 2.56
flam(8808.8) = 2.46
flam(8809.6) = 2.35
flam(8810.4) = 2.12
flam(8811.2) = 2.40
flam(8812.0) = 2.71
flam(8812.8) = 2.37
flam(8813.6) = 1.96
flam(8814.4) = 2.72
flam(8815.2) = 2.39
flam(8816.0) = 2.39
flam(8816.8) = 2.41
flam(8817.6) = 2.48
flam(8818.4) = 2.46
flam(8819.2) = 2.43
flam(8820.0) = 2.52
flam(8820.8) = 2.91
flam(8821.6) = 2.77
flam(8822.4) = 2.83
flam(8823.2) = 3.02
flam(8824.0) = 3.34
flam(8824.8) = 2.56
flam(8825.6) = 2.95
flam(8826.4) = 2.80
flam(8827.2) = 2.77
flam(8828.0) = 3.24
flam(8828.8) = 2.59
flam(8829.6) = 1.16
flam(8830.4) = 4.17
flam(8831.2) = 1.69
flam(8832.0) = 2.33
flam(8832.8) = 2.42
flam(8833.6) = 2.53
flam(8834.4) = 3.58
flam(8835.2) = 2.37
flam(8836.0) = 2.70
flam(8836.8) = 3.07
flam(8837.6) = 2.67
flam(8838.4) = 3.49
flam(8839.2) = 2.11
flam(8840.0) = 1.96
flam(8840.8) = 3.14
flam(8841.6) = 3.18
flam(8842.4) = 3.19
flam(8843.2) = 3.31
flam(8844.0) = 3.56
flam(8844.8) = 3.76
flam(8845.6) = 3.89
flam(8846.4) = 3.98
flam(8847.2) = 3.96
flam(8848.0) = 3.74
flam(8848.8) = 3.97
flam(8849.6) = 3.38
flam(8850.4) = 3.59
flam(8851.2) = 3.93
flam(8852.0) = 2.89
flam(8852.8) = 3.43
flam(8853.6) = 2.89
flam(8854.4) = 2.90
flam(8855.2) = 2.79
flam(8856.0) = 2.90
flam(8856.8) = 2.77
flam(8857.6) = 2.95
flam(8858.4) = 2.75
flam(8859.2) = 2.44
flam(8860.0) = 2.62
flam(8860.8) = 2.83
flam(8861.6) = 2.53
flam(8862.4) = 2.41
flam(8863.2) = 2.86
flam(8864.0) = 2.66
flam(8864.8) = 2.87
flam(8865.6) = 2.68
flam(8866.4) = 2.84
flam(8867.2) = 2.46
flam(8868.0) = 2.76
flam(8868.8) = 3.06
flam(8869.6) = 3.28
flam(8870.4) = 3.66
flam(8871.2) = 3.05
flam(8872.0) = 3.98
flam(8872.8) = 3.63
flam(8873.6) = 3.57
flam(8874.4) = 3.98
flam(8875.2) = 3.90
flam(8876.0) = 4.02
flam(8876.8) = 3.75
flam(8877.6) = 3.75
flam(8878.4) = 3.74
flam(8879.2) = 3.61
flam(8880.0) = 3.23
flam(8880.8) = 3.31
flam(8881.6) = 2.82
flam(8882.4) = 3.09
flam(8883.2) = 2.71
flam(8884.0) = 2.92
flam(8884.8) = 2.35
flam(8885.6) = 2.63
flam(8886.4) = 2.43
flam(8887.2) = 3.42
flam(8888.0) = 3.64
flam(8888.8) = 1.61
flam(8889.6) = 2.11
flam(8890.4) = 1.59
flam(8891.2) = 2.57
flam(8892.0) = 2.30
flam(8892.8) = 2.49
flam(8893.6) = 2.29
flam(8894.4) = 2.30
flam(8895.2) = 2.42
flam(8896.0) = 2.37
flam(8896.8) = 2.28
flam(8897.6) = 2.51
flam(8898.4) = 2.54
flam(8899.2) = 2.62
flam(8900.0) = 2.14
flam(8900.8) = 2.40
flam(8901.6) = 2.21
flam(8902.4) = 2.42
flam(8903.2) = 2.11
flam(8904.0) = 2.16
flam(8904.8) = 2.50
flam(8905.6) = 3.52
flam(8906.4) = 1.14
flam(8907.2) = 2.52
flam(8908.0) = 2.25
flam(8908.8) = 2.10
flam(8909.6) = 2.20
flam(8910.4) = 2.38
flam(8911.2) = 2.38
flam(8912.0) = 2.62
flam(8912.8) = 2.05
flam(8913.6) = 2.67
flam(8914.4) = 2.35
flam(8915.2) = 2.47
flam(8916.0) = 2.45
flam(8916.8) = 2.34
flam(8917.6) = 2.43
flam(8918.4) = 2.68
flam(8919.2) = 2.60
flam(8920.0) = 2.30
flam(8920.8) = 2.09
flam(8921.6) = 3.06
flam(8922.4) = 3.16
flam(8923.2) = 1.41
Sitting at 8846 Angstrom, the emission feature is H-alpha 6563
